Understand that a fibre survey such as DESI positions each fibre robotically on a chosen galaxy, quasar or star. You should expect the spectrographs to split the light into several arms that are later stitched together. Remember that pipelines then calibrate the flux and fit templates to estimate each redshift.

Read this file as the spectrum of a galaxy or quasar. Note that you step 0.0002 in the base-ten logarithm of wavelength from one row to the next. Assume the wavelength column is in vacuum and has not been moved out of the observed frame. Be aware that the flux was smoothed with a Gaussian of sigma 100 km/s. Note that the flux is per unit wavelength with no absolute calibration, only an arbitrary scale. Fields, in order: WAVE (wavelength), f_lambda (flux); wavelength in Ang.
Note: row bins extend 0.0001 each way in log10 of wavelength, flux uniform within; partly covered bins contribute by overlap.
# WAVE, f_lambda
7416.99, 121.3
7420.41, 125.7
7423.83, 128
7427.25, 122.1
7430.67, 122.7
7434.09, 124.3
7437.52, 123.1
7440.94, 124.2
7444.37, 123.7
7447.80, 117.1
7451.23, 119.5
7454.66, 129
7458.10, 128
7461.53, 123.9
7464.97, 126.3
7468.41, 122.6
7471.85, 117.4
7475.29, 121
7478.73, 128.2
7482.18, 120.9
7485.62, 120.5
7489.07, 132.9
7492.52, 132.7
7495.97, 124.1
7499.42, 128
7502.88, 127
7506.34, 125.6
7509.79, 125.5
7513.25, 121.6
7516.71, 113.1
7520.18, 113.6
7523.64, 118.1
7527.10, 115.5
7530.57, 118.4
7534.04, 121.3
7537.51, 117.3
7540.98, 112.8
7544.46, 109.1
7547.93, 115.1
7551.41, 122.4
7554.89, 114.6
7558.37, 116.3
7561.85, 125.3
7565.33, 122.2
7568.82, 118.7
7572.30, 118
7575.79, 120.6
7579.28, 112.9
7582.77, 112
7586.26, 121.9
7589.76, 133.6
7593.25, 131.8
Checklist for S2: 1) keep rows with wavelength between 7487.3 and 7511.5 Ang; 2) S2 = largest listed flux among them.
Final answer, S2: 132.9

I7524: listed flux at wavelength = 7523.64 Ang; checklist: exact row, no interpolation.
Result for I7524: 118.1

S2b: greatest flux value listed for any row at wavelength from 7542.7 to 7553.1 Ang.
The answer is 122.4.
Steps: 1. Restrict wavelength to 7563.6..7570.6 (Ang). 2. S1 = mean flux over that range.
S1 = 120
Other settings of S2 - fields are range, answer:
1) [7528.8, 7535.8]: 121.3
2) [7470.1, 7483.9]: 128.2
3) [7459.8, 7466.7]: 126.3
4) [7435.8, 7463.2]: 129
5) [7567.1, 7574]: 118.7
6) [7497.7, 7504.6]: 128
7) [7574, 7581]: 120.6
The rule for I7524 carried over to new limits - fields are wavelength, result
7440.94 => 124.2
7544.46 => 109.1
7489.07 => 132.9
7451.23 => 119.5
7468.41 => 122.6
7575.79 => 120.6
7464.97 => 126.3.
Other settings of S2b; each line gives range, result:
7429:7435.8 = 124.3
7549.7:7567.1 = 125.3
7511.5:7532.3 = 121.6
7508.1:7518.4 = 125.5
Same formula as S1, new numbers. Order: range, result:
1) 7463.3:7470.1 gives 124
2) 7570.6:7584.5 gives 116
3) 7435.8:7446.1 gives 124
